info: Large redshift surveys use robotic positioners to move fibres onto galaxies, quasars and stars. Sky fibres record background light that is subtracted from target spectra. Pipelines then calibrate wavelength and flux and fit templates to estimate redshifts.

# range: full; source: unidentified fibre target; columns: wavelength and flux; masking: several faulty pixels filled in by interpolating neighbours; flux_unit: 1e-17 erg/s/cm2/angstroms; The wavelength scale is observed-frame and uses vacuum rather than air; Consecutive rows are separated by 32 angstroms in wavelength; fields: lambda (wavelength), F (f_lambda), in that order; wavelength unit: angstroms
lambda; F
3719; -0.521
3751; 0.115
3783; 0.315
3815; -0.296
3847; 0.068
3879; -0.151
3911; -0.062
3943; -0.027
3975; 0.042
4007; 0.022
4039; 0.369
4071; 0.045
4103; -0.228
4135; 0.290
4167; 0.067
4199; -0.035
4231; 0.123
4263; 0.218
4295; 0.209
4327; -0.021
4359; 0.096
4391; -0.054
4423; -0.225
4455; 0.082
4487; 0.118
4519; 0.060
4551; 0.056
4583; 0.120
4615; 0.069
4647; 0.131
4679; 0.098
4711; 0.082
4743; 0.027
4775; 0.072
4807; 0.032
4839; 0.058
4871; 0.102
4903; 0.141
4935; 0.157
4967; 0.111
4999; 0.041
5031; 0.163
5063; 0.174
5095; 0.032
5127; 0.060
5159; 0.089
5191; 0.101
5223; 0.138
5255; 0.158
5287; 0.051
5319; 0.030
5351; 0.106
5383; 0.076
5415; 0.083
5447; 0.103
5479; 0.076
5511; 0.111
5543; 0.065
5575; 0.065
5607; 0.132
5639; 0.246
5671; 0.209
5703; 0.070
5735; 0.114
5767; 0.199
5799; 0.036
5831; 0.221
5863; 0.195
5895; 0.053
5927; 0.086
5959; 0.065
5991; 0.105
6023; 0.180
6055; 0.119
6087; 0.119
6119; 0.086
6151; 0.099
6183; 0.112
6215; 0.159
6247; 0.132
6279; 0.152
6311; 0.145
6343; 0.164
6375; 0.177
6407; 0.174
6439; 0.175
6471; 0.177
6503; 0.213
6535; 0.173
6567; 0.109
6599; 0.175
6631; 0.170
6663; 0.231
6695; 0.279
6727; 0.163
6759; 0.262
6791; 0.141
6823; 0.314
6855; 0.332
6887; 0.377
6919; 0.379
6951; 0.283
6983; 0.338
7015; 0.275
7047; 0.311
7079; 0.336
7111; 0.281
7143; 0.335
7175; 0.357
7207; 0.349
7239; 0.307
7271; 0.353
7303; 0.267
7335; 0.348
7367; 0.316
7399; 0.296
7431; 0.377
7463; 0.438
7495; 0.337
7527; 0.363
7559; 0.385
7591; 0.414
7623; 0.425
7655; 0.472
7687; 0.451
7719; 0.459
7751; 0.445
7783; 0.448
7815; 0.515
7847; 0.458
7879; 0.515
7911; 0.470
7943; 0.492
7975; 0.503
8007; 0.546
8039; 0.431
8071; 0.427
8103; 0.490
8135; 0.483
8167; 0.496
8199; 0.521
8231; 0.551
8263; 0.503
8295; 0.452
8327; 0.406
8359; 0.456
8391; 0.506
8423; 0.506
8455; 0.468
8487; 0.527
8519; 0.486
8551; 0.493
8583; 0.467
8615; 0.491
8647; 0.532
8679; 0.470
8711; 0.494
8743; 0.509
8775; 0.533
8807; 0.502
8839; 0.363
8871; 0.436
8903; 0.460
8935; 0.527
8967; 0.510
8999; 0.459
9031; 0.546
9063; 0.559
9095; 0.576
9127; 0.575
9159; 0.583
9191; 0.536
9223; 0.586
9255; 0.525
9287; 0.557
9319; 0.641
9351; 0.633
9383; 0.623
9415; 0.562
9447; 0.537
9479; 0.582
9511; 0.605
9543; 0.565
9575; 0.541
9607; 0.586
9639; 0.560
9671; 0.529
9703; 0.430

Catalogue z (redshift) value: 0.709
